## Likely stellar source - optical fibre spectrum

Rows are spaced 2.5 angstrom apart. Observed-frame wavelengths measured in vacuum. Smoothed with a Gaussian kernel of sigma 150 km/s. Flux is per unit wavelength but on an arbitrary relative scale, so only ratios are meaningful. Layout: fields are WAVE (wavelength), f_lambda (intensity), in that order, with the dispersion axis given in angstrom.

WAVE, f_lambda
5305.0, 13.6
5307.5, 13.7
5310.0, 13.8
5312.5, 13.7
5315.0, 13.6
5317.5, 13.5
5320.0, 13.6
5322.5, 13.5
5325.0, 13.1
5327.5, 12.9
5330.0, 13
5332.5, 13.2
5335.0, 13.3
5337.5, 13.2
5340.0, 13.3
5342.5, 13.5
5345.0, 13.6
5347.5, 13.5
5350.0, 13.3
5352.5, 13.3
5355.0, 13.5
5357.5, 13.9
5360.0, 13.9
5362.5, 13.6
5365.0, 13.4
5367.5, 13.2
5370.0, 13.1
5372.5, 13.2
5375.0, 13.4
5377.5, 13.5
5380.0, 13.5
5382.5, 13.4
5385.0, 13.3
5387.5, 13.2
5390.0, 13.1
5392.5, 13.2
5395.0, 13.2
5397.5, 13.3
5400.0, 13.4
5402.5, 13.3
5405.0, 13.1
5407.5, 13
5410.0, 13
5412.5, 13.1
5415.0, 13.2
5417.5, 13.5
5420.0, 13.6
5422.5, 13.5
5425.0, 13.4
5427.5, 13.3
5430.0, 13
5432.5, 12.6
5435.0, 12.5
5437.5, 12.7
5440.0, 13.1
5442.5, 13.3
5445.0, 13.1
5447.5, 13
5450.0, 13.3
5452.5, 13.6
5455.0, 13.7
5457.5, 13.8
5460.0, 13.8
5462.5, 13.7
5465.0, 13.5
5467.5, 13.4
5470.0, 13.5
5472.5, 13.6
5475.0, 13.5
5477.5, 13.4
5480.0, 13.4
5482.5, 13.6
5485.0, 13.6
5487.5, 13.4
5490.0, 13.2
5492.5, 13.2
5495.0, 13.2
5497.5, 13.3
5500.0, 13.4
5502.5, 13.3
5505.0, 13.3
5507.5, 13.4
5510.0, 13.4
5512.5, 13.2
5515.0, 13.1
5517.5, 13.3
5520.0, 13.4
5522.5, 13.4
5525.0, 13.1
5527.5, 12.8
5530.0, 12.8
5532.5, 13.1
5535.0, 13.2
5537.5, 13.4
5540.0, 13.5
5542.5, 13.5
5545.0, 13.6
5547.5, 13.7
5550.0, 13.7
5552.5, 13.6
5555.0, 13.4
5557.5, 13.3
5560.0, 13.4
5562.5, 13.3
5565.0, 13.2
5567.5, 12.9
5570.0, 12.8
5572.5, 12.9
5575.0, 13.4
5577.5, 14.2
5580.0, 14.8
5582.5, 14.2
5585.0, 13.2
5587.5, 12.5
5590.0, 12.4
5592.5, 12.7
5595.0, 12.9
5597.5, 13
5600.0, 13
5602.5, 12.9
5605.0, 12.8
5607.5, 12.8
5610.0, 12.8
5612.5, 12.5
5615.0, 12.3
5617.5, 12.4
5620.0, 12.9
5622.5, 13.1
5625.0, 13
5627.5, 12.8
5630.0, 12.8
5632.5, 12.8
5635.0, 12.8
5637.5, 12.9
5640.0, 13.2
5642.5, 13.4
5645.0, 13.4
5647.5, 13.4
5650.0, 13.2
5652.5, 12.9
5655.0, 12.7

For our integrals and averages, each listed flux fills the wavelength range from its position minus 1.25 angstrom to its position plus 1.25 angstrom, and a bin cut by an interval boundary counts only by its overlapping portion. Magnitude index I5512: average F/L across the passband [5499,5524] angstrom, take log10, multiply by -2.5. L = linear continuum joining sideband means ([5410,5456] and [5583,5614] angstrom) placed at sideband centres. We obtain -0.03 mag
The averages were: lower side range 13.2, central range 13.3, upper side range 12.8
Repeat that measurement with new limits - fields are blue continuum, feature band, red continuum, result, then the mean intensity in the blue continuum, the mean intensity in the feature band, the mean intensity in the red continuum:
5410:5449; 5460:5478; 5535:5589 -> -0.03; 13.1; 13.5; 13.4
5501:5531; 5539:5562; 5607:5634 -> -0.04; 13.2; 13.5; 12.7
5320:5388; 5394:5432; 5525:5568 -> 0.01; 13.4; 13.2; 13.3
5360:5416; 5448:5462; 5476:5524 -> -0.02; 13.3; 13.6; 13.3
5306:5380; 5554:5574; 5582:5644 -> -0.01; 13.4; 13.2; 12.9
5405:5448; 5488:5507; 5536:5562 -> 0.00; 13.1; 13.3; 13.5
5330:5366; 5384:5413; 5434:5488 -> 0.02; 13.4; 13.2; 13.4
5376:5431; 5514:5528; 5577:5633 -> -0.01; 13.3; 13.2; 13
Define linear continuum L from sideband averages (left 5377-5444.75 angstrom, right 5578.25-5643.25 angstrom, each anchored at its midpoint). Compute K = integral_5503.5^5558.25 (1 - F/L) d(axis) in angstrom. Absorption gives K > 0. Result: -1.14 angstrom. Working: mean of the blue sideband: 13.2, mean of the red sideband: 13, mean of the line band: 13.3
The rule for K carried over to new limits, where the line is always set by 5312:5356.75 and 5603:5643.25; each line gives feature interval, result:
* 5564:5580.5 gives -0.6 angstrom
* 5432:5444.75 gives 0.3 angstrom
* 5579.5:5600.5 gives -0.4 angstrom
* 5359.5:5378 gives -0.1 angstrom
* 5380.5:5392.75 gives 0.0 angstrom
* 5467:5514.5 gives -1.1 angstrom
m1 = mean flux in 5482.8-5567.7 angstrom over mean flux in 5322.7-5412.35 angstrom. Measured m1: 1.0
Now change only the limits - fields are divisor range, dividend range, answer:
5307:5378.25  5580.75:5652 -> 0.96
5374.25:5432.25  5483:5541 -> 1.00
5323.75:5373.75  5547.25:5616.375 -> 0.99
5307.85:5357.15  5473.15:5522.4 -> 1.00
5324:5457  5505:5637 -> 0.99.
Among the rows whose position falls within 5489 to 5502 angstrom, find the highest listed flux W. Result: 13.4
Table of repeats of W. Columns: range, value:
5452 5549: 13.8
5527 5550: 13.7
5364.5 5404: 13.5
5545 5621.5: 14.8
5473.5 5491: 13.6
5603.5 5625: 13.1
